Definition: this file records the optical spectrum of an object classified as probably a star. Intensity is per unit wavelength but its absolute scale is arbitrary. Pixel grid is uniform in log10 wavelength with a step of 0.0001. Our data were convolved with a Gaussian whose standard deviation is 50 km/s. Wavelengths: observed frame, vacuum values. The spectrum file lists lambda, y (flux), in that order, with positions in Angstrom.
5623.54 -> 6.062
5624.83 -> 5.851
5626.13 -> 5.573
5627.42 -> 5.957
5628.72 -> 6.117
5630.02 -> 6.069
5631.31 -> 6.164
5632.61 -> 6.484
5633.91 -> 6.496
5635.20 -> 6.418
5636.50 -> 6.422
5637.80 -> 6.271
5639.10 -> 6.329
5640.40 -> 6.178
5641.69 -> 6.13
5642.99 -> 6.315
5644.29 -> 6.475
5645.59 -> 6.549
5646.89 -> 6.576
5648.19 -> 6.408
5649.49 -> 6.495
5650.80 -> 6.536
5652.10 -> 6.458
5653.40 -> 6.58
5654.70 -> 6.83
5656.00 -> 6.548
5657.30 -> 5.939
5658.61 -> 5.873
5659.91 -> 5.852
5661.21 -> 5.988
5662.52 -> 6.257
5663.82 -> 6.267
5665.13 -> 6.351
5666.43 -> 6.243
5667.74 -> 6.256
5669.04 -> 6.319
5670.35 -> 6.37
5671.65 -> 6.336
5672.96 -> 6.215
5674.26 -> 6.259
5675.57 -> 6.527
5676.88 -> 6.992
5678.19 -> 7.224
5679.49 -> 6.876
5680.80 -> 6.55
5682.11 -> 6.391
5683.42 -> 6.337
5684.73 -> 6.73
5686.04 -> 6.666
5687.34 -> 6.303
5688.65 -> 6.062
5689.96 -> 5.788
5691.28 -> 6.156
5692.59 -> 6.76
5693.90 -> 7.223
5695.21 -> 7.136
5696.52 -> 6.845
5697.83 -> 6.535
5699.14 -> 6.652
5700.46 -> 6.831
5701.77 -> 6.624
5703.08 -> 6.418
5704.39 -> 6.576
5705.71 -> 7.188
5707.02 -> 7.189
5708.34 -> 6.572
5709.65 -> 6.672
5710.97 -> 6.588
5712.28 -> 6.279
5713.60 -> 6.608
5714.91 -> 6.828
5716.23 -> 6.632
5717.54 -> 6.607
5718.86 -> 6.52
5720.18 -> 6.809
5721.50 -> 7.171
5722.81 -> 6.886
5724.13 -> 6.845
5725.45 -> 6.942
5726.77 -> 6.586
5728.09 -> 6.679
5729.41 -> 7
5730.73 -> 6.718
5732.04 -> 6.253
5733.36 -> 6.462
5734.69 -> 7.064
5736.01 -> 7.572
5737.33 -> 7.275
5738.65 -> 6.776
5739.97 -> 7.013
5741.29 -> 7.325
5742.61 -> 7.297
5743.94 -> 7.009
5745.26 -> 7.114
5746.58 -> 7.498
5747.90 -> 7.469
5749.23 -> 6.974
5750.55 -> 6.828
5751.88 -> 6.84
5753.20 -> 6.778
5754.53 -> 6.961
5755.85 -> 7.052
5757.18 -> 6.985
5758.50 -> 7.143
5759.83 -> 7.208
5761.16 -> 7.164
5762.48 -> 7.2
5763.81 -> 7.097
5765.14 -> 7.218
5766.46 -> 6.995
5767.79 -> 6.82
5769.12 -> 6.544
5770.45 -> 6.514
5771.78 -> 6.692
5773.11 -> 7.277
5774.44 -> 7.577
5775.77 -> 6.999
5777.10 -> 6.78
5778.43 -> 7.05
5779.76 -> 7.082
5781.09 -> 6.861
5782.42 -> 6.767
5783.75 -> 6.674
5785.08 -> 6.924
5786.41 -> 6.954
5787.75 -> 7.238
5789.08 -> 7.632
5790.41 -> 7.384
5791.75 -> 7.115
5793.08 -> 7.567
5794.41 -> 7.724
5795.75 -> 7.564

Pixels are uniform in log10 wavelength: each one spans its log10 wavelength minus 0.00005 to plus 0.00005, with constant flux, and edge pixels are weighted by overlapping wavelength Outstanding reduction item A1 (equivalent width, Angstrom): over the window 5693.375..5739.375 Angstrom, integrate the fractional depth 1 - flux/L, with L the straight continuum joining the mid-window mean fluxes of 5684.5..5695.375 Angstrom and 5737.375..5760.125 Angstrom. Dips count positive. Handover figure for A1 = -0.2 Angstrom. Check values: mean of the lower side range 6.5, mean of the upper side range 7.08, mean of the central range 6.79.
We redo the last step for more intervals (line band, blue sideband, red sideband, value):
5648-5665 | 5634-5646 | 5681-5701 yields 0.3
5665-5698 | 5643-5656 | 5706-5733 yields 0.5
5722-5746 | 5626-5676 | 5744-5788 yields -0.4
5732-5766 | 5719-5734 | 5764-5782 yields -1.1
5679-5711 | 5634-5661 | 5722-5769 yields 0.2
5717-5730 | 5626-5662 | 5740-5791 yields 0.0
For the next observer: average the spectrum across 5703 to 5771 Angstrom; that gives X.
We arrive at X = 6.9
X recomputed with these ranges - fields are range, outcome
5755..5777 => 7.02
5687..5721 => 6.63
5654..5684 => 6.38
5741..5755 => 7.09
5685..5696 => 6.53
